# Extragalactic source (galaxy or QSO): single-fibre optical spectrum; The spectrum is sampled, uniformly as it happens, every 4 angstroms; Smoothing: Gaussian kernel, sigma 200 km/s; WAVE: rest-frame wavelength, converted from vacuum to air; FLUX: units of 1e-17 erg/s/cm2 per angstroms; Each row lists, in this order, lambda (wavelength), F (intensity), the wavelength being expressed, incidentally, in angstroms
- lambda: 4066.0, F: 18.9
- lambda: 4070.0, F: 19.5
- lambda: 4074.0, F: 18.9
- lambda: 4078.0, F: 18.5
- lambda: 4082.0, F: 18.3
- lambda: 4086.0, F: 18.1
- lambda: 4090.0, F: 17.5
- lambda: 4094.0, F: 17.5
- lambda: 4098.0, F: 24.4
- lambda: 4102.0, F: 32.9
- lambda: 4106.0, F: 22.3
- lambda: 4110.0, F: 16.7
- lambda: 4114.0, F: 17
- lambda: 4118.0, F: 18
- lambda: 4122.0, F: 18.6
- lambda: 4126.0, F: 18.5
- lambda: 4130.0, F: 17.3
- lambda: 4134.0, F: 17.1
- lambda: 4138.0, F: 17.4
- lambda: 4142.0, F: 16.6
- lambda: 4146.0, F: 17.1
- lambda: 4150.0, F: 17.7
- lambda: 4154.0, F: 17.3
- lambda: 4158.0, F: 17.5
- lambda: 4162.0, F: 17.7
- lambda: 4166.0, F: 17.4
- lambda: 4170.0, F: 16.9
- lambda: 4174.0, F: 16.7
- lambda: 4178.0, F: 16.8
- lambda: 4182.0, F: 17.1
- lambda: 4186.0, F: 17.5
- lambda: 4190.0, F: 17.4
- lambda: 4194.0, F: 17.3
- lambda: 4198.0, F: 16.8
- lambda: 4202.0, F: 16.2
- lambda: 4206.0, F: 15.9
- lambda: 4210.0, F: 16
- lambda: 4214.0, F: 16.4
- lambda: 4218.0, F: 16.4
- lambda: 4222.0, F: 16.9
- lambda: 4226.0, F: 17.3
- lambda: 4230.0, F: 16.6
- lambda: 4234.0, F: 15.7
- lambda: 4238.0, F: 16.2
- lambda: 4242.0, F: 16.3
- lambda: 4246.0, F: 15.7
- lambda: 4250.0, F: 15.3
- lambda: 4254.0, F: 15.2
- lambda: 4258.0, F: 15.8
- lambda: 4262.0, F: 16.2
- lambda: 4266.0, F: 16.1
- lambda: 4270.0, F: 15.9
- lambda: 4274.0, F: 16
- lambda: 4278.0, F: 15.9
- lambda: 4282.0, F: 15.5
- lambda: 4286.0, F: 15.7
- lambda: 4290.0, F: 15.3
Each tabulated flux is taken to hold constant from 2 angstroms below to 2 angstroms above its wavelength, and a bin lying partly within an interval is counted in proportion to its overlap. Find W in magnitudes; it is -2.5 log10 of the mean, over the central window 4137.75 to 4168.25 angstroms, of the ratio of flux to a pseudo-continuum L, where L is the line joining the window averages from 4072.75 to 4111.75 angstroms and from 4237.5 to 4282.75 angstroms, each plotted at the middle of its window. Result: 0.09 mag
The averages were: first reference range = 20.6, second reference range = 15.8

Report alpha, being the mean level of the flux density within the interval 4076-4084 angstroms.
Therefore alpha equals 18.4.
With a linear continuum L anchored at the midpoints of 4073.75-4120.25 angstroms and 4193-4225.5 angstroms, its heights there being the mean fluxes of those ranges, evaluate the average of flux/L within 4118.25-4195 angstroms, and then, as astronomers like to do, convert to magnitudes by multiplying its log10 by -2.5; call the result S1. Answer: 0.05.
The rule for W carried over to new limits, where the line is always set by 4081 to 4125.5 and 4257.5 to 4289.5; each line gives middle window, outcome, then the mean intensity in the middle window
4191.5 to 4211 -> 0.07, 16.5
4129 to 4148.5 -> 0.13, 17.1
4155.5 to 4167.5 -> 0.07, 17.5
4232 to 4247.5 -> 0.05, 16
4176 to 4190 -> 0.06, 17.2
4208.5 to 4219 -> 0.07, 16.3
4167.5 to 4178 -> 0.10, 16.8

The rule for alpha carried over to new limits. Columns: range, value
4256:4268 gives 16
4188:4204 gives 16.9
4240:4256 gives 15.6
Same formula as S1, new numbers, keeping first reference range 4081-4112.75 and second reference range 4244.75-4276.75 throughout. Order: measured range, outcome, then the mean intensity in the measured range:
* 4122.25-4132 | 0.11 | 18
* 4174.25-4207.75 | 0.07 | 16.9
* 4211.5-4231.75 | 0.02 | 16.7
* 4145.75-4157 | 0.11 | 17.4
